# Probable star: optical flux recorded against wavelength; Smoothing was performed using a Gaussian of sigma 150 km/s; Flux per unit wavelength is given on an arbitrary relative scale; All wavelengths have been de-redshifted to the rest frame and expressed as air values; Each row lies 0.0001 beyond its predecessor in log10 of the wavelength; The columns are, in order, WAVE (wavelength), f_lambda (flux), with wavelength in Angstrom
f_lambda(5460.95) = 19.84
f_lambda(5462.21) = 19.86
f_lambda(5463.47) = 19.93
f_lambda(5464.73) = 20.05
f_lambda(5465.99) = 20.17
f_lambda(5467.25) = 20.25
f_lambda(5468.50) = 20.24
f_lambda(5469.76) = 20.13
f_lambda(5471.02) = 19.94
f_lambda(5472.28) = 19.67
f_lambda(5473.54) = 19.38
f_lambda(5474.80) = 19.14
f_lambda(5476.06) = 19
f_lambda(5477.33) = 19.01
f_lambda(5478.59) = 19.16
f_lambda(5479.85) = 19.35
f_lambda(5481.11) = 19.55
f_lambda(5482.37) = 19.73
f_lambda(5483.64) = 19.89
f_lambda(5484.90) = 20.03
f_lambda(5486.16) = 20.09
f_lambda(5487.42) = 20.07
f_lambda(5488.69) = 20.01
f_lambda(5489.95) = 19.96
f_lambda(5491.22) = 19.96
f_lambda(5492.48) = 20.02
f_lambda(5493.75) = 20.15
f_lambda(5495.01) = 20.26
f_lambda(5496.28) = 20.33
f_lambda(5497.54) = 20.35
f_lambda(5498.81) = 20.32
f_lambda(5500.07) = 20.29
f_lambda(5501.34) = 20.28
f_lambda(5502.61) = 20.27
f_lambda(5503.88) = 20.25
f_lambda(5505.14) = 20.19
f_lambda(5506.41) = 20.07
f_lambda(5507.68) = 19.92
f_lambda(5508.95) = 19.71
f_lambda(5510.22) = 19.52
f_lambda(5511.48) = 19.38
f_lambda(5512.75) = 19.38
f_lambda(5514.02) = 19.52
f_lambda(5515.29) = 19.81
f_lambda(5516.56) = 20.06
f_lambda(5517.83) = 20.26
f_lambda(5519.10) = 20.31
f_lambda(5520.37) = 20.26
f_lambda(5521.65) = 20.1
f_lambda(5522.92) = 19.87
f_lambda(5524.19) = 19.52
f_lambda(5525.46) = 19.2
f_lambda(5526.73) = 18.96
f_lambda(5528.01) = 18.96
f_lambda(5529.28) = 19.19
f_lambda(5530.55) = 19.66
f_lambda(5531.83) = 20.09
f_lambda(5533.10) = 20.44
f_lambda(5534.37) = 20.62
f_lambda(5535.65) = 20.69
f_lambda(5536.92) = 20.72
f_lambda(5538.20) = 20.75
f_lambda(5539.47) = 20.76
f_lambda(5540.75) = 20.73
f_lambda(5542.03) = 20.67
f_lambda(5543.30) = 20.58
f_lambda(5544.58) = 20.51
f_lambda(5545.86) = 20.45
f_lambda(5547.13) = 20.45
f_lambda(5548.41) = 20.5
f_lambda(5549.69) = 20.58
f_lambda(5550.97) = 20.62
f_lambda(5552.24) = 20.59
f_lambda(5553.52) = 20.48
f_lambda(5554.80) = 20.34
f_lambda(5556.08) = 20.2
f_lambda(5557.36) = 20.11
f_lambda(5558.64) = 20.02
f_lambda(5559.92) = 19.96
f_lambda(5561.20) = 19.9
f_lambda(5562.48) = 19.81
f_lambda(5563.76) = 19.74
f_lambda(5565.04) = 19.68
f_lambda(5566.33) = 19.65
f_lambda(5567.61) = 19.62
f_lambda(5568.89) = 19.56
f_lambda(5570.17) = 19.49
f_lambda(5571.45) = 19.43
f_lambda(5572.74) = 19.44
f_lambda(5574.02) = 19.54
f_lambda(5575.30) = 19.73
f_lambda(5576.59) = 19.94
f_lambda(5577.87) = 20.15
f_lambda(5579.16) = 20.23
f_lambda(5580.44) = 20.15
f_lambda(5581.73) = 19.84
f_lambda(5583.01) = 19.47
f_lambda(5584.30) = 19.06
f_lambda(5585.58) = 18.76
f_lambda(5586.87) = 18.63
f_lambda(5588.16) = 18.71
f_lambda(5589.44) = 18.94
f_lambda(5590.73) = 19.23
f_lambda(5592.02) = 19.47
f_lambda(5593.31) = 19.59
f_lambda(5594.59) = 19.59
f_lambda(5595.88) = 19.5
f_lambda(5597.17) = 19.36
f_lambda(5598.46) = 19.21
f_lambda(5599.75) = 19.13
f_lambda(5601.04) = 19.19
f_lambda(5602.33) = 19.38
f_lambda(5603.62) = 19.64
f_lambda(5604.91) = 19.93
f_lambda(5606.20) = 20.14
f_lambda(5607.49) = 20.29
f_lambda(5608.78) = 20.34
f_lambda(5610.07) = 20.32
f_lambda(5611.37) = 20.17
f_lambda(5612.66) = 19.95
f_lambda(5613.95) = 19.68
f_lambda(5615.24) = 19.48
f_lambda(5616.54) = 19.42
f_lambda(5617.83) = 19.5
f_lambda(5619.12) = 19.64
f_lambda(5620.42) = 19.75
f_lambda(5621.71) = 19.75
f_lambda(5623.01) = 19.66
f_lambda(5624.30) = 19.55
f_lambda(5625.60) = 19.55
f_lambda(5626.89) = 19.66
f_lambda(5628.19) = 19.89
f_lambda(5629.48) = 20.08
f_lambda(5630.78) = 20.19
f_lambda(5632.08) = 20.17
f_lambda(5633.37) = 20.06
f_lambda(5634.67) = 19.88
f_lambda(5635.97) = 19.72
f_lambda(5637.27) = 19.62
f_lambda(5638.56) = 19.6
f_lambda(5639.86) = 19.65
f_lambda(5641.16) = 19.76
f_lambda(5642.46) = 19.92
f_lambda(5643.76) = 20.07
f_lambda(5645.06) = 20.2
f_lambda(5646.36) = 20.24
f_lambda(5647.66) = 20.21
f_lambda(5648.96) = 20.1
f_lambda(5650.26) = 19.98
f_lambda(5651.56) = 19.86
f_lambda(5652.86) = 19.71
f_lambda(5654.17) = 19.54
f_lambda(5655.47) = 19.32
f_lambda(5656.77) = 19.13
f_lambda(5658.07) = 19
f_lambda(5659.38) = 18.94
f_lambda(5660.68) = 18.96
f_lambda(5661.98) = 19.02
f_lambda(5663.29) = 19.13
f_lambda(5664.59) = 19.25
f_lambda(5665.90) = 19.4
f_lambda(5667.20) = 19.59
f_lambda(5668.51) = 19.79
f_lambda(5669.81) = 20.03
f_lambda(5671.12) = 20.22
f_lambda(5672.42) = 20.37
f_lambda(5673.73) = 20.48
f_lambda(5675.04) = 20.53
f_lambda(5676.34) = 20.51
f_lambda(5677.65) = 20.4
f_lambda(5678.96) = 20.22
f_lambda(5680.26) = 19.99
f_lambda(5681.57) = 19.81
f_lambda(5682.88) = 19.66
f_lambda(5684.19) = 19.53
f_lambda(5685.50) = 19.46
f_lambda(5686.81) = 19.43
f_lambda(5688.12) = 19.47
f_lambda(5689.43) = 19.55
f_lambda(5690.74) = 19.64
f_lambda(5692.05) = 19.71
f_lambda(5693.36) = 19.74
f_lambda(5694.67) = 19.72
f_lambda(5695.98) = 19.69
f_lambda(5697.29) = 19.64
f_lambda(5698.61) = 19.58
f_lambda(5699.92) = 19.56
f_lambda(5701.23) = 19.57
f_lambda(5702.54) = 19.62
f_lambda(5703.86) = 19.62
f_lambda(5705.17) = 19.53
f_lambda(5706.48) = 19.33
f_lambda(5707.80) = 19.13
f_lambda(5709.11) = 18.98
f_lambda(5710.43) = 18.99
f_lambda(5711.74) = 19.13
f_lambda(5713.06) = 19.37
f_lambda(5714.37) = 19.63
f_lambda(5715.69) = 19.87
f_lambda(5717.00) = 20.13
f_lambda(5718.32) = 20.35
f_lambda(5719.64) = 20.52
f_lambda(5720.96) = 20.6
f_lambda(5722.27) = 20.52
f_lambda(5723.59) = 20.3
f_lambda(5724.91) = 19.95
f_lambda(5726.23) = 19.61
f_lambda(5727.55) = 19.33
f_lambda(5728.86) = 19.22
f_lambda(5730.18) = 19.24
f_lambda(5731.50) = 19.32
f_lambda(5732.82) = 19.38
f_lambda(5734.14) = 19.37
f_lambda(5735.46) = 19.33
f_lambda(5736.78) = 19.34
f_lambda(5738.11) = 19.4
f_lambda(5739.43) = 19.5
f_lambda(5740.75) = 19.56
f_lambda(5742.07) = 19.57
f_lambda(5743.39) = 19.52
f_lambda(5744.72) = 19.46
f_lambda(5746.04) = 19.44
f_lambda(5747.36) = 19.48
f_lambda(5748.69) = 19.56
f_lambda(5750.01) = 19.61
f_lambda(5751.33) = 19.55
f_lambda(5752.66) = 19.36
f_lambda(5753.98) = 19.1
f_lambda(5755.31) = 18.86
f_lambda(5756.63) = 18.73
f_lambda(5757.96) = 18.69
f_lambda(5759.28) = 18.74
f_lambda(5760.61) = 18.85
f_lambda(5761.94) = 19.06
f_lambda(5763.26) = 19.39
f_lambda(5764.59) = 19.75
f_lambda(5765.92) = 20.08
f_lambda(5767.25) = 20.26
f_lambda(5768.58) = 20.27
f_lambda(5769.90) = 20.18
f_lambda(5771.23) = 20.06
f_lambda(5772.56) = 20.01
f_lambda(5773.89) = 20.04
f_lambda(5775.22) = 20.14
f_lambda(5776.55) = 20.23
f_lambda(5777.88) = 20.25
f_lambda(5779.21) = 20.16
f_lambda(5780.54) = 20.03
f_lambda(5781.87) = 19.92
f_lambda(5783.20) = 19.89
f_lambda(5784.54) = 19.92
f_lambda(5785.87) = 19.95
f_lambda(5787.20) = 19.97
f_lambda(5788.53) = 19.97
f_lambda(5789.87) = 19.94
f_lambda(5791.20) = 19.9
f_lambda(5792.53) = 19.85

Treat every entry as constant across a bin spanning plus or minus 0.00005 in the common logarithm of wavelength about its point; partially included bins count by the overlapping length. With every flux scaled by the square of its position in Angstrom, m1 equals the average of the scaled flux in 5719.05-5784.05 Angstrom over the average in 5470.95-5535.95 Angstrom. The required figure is 1.08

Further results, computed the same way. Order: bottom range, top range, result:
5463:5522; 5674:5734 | 1.07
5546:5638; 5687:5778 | 1.04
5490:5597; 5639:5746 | 1.04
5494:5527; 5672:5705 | 1.06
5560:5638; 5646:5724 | 1.03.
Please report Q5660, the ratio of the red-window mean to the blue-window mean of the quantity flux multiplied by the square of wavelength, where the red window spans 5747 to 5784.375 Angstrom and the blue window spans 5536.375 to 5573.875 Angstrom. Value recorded 1.0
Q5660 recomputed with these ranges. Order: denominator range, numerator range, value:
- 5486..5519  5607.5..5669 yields 1.03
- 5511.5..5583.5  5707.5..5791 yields 1.05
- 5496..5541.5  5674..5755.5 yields 1.05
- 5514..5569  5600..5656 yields 1.02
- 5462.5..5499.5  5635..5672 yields 1.05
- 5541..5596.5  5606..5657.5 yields 1.02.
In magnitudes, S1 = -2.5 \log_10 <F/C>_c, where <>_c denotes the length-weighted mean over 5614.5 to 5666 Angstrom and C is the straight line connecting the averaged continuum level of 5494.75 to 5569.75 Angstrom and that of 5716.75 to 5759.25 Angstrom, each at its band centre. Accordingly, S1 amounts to 0.01 mag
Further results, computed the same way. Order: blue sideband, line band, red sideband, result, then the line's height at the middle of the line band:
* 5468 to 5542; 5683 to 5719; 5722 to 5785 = 0.007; 19.7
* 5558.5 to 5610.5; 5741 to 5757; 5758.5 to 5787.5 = 0.025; 19.8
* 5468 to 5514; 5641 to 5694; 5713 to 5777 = -0.003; 19.7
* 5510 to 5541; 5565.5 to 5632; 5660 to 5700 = 0.013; 19.9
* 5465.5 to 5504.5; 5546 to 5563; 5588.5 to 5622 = -0.029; 19.7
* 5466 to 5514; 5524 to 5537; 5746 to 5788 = 0.002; 19.8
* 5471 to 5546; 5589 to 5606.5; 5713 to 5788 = 0.023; 19.9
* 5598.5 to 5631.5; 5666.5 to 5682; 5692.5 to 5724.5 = -0.024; 19.7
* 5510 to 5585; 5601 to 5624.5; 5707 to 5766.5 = 0.001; 19.8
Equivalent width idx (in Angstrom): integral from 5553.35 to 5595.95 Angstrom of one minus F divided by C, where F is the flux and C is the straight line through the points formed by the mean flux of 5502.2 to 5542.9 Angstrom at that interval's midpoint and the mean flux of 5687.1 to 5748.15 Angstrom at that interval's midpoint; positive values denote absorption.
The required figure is 0.5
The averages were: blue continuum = 20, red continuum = 19.6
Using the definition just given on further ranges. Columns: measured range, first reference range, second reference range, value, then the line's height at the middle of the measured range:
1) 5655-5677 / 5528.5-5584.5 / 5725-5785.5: 0.20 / 19.8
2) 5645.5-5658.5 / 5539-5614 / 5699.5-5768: -0.03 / 19.7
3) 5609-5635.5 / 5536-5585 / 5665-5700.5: 0.18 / 20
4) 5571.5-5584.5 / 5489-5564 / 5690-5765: 0.13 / 20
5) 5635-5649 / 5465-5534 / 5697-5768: -0.19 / 19.6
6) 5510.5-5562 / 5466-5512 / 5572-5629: -0.92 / 19.8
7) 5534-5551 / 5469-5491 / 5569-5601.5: -0.95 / 19.5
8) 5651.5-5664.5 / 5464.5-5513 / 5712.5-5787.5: 0.34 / 19.8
